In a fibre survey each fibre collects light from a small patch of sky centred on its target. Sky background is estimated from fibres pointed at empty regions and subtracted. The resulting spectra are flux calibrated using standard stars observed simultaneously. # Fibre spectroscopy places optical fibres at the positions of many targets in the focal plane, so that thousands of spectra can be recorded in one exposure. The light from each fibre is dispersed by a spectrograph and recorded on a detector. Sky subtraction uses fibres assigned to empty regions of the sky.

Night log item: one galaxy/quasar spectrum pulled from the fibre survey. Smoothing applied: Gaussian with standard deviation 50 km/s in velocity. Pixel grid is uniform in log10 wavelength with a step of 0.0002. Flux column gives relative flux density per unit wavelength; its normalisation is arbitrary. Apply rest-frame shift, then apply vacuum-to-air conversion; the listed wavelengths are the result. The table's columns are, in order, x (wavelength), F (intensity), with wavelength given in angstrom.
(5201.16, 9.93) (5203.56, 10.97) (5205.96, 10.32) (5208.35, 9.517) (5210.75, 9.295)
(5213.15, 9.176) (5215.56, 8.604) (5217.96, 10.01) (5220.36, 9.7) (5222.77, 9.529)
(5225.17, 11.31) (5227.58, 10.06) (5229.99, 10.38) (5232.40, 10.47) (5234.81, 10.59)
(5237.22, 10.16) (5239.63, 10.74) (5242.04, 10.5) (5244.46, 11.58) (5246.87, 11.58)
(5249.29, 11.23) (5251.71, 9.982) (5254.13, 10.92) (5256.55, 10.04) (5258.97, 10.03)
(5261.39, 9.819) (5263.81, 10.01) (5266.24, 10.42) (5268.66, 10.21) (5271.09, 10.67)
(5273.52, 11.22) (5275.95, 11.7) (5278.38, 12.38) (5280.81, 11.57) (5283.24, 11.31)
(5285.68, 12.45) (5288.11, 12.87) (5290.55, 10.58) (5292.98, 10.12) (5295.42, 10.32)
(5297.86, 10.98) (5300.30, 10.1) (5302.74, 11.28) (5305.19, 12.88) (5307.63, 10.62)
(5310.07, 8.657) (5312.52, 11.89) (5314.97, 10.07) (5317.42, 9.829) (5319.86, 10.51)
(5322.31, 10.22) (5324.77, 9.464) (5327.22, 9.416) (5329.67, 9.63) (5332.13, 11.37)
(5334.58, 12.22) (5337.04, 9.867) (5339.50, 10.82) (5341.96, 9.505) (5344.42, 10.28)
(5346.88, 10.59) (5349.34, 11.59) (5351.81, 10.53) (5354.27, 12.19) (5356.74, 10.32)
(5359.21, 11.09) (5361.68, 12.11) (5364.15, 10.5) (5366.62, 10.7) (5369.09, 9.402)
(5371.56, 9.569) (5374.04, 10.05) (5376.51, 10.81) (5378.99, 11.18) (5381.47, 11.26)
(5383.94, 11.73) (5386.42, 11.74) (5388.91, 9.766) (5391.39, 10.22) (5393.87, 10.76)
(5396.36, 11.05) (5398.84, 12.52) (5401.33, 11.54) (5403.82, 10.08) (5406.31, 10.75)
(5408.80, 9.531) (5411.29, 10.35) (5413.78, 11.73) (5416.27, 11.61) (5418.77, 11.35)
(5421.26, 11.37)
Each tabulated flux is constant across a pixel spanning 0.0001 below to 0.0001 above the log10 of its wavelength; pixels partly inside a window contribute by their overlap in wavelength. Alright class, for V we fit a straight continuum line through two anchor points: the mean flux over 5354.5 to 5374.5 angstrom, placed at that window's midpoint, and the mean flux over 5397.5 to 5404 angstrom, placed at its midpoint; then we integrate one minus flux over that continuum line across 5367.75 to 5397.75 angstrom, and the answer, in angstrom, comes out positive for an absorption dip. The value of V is 1.20 angstrom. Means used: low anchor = 10.6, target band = 10.6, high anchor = 11.6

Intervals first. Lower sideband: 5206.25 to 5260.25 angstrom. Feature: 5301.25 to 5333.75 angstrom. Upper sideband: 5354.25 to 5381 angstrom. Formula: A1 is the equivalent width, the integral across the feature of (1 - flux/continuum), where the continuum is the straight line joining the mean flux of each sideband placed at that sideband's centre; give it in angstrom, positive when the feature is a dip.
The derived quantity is 0.1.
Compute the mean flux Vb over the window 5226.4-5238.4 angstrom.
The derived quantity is 10.3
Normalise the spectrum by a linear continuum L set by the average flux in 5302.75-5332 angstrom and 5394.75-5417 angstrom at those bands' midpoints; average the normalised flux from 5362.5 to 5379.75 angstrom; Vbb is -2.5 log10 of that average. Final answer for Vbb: 0.04 mag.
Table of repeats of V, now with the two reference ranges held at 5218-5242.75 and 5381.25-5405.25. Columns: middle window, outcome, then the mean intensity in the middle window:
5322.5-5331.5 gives 0.9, 9.7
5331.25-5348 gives 0.3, 10.7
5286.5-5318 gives -0.5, 10.8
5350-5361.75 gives -0.3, 11.2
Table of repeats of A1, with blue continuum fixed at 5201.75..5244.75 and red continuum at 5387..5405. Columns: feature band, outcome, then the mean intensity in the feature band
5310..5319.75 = 0.2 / 10.3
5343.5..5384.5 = -0.3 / 10.8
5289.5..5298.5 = 0.0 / 10.5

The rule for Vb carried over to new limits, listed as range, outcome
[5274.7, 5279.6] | 12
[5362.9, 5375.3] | 10.1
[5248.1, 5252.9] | 10.6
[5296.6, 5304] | 10.8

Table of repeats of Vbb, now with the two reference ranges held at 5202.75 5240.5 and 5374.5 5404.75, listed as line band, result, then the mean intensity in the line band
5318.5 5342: 0.04 mag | 10.3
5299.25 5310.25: -0.04 mag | 10.9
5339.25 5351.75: 0.02 mag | 10.5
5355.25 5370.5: 0.02 mag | 10.7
